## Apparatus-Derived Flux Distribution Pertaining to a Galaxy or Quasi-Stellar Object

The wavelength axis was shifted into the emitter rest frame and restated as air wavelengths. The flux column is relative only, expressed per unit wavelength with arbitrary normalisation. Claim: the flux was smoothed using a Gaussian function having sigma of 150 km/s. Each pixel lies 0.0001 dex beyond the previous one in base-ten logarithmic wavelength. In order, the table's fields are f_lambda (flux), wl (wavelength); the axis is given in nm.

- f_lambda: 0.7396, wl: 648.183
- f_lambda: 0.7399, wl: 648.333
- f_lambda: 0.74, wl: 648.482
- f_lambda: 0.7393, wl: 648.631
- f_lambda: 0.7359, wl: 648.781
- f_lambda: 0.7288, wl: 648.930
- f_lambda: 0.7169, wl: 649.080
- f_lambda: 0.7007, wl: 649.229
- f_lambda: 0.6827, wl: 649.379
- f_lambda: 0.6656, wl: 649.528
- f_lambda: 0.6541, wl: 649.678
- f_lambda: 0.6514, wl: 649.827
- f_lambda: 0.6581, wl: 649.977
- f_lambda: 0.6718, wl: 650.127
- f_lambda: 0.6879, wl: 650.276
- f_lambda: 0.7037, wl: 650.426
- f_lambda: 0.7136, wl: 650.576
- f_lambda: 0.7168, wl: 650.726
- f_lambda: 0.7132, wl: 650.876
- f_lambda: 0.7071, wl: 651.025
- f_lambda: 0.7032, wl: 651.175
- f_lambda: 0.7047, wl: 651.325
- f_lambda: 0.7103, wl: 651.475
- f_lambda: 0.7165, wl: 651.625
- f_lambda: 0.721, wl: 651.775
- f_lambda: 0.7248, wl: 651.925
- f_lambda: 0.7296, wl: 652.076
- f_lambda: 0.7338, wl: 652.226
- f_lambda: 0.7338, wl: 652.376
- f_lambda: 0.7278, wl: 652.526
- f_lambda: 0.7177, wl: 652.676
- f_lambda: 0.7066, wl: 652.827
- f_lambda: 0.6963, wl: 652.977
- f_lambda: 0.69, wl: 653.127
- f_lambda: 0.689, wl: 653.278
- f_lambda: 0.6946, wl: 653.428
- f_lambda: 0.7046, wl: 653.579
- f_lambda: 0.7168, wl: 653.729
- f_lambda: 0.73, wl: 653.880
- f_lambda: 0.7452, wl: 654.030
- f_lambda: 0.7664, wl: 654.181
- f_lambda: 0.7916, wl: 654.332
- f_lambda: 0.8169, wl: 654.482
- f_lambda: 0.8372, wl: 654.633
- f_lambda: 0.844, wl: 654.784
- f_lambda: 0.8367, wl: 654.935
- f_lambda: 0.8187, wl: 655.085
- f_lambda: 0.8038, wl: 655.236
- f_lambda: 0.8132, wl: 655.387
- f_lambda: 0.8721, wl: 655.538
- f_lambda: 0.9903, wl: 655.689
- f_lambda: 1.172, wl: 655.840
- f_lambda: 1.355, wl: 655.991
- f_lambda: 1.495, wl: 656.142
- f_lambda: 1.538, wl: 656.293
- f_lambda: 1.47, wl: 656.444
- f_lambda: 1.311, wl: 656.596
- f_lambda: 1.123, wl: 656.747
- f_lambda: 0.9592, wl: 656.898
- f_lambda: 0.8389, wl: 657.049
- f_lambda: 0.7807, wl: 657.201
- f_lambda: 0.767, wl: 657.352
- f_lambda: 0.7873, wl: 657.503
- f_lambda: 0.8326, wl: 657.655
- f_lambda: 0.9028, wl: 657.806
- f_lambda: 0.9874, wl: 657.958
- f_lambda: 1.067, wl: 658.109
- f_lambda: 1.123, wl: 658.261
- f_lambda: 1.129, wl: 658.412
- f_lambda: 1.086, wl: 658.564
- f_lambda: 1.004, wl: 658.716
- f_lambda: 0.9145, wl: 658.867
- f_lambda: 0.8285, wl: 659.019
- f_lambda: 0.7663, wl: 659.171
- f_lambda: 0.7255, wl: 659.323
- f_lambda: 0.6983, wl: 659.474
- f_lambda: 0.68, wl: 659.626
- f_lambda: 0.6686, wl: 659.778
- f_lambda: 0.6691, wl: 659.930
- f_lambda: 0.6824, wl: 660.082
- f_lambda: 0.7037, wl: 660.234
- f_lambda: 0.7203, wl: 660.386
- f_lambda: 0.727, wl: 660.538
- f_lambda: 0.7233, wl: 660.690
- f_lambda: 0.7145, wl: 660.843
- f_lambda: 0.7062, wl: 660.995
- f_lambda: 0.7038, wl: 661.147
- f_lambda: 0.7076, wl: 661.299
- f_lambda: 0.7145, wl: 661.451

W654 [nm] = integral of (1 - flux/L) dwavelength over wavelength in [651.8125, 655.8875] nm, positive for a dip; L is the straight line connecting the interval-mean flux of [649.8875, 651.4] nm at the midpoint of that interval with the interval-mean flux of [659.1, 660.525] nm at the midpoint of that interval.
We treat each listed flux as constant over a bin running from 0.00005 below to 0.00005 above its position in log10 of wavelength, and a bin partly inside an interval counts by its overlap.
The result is -0.46 nm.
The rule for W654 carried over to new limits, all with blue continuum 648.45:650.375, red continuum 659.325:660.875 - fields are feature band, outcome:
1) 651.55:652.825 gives -0.05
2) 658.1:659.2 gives -0.47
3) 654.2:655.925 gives -0.43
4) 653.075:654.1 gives -0.02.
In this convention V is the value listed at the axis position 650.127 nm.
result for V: 0.6718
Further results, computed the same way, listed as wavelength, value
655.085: 0.8187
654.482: 0.8169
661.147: 0.7038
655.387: 0.8132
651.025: 0.7071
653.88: 0.73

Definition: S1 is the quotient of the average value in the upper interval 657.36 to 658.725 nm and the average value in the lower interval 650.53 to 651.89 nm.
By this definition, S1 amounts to 1.37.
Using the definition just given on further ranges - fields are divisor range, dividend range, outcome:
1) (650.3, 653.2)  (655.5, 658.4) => 1.51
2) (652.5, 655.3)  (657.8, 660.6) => 1.12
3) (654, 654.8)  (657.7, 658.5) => 1.29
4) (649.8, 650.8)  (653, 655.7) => 1.13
